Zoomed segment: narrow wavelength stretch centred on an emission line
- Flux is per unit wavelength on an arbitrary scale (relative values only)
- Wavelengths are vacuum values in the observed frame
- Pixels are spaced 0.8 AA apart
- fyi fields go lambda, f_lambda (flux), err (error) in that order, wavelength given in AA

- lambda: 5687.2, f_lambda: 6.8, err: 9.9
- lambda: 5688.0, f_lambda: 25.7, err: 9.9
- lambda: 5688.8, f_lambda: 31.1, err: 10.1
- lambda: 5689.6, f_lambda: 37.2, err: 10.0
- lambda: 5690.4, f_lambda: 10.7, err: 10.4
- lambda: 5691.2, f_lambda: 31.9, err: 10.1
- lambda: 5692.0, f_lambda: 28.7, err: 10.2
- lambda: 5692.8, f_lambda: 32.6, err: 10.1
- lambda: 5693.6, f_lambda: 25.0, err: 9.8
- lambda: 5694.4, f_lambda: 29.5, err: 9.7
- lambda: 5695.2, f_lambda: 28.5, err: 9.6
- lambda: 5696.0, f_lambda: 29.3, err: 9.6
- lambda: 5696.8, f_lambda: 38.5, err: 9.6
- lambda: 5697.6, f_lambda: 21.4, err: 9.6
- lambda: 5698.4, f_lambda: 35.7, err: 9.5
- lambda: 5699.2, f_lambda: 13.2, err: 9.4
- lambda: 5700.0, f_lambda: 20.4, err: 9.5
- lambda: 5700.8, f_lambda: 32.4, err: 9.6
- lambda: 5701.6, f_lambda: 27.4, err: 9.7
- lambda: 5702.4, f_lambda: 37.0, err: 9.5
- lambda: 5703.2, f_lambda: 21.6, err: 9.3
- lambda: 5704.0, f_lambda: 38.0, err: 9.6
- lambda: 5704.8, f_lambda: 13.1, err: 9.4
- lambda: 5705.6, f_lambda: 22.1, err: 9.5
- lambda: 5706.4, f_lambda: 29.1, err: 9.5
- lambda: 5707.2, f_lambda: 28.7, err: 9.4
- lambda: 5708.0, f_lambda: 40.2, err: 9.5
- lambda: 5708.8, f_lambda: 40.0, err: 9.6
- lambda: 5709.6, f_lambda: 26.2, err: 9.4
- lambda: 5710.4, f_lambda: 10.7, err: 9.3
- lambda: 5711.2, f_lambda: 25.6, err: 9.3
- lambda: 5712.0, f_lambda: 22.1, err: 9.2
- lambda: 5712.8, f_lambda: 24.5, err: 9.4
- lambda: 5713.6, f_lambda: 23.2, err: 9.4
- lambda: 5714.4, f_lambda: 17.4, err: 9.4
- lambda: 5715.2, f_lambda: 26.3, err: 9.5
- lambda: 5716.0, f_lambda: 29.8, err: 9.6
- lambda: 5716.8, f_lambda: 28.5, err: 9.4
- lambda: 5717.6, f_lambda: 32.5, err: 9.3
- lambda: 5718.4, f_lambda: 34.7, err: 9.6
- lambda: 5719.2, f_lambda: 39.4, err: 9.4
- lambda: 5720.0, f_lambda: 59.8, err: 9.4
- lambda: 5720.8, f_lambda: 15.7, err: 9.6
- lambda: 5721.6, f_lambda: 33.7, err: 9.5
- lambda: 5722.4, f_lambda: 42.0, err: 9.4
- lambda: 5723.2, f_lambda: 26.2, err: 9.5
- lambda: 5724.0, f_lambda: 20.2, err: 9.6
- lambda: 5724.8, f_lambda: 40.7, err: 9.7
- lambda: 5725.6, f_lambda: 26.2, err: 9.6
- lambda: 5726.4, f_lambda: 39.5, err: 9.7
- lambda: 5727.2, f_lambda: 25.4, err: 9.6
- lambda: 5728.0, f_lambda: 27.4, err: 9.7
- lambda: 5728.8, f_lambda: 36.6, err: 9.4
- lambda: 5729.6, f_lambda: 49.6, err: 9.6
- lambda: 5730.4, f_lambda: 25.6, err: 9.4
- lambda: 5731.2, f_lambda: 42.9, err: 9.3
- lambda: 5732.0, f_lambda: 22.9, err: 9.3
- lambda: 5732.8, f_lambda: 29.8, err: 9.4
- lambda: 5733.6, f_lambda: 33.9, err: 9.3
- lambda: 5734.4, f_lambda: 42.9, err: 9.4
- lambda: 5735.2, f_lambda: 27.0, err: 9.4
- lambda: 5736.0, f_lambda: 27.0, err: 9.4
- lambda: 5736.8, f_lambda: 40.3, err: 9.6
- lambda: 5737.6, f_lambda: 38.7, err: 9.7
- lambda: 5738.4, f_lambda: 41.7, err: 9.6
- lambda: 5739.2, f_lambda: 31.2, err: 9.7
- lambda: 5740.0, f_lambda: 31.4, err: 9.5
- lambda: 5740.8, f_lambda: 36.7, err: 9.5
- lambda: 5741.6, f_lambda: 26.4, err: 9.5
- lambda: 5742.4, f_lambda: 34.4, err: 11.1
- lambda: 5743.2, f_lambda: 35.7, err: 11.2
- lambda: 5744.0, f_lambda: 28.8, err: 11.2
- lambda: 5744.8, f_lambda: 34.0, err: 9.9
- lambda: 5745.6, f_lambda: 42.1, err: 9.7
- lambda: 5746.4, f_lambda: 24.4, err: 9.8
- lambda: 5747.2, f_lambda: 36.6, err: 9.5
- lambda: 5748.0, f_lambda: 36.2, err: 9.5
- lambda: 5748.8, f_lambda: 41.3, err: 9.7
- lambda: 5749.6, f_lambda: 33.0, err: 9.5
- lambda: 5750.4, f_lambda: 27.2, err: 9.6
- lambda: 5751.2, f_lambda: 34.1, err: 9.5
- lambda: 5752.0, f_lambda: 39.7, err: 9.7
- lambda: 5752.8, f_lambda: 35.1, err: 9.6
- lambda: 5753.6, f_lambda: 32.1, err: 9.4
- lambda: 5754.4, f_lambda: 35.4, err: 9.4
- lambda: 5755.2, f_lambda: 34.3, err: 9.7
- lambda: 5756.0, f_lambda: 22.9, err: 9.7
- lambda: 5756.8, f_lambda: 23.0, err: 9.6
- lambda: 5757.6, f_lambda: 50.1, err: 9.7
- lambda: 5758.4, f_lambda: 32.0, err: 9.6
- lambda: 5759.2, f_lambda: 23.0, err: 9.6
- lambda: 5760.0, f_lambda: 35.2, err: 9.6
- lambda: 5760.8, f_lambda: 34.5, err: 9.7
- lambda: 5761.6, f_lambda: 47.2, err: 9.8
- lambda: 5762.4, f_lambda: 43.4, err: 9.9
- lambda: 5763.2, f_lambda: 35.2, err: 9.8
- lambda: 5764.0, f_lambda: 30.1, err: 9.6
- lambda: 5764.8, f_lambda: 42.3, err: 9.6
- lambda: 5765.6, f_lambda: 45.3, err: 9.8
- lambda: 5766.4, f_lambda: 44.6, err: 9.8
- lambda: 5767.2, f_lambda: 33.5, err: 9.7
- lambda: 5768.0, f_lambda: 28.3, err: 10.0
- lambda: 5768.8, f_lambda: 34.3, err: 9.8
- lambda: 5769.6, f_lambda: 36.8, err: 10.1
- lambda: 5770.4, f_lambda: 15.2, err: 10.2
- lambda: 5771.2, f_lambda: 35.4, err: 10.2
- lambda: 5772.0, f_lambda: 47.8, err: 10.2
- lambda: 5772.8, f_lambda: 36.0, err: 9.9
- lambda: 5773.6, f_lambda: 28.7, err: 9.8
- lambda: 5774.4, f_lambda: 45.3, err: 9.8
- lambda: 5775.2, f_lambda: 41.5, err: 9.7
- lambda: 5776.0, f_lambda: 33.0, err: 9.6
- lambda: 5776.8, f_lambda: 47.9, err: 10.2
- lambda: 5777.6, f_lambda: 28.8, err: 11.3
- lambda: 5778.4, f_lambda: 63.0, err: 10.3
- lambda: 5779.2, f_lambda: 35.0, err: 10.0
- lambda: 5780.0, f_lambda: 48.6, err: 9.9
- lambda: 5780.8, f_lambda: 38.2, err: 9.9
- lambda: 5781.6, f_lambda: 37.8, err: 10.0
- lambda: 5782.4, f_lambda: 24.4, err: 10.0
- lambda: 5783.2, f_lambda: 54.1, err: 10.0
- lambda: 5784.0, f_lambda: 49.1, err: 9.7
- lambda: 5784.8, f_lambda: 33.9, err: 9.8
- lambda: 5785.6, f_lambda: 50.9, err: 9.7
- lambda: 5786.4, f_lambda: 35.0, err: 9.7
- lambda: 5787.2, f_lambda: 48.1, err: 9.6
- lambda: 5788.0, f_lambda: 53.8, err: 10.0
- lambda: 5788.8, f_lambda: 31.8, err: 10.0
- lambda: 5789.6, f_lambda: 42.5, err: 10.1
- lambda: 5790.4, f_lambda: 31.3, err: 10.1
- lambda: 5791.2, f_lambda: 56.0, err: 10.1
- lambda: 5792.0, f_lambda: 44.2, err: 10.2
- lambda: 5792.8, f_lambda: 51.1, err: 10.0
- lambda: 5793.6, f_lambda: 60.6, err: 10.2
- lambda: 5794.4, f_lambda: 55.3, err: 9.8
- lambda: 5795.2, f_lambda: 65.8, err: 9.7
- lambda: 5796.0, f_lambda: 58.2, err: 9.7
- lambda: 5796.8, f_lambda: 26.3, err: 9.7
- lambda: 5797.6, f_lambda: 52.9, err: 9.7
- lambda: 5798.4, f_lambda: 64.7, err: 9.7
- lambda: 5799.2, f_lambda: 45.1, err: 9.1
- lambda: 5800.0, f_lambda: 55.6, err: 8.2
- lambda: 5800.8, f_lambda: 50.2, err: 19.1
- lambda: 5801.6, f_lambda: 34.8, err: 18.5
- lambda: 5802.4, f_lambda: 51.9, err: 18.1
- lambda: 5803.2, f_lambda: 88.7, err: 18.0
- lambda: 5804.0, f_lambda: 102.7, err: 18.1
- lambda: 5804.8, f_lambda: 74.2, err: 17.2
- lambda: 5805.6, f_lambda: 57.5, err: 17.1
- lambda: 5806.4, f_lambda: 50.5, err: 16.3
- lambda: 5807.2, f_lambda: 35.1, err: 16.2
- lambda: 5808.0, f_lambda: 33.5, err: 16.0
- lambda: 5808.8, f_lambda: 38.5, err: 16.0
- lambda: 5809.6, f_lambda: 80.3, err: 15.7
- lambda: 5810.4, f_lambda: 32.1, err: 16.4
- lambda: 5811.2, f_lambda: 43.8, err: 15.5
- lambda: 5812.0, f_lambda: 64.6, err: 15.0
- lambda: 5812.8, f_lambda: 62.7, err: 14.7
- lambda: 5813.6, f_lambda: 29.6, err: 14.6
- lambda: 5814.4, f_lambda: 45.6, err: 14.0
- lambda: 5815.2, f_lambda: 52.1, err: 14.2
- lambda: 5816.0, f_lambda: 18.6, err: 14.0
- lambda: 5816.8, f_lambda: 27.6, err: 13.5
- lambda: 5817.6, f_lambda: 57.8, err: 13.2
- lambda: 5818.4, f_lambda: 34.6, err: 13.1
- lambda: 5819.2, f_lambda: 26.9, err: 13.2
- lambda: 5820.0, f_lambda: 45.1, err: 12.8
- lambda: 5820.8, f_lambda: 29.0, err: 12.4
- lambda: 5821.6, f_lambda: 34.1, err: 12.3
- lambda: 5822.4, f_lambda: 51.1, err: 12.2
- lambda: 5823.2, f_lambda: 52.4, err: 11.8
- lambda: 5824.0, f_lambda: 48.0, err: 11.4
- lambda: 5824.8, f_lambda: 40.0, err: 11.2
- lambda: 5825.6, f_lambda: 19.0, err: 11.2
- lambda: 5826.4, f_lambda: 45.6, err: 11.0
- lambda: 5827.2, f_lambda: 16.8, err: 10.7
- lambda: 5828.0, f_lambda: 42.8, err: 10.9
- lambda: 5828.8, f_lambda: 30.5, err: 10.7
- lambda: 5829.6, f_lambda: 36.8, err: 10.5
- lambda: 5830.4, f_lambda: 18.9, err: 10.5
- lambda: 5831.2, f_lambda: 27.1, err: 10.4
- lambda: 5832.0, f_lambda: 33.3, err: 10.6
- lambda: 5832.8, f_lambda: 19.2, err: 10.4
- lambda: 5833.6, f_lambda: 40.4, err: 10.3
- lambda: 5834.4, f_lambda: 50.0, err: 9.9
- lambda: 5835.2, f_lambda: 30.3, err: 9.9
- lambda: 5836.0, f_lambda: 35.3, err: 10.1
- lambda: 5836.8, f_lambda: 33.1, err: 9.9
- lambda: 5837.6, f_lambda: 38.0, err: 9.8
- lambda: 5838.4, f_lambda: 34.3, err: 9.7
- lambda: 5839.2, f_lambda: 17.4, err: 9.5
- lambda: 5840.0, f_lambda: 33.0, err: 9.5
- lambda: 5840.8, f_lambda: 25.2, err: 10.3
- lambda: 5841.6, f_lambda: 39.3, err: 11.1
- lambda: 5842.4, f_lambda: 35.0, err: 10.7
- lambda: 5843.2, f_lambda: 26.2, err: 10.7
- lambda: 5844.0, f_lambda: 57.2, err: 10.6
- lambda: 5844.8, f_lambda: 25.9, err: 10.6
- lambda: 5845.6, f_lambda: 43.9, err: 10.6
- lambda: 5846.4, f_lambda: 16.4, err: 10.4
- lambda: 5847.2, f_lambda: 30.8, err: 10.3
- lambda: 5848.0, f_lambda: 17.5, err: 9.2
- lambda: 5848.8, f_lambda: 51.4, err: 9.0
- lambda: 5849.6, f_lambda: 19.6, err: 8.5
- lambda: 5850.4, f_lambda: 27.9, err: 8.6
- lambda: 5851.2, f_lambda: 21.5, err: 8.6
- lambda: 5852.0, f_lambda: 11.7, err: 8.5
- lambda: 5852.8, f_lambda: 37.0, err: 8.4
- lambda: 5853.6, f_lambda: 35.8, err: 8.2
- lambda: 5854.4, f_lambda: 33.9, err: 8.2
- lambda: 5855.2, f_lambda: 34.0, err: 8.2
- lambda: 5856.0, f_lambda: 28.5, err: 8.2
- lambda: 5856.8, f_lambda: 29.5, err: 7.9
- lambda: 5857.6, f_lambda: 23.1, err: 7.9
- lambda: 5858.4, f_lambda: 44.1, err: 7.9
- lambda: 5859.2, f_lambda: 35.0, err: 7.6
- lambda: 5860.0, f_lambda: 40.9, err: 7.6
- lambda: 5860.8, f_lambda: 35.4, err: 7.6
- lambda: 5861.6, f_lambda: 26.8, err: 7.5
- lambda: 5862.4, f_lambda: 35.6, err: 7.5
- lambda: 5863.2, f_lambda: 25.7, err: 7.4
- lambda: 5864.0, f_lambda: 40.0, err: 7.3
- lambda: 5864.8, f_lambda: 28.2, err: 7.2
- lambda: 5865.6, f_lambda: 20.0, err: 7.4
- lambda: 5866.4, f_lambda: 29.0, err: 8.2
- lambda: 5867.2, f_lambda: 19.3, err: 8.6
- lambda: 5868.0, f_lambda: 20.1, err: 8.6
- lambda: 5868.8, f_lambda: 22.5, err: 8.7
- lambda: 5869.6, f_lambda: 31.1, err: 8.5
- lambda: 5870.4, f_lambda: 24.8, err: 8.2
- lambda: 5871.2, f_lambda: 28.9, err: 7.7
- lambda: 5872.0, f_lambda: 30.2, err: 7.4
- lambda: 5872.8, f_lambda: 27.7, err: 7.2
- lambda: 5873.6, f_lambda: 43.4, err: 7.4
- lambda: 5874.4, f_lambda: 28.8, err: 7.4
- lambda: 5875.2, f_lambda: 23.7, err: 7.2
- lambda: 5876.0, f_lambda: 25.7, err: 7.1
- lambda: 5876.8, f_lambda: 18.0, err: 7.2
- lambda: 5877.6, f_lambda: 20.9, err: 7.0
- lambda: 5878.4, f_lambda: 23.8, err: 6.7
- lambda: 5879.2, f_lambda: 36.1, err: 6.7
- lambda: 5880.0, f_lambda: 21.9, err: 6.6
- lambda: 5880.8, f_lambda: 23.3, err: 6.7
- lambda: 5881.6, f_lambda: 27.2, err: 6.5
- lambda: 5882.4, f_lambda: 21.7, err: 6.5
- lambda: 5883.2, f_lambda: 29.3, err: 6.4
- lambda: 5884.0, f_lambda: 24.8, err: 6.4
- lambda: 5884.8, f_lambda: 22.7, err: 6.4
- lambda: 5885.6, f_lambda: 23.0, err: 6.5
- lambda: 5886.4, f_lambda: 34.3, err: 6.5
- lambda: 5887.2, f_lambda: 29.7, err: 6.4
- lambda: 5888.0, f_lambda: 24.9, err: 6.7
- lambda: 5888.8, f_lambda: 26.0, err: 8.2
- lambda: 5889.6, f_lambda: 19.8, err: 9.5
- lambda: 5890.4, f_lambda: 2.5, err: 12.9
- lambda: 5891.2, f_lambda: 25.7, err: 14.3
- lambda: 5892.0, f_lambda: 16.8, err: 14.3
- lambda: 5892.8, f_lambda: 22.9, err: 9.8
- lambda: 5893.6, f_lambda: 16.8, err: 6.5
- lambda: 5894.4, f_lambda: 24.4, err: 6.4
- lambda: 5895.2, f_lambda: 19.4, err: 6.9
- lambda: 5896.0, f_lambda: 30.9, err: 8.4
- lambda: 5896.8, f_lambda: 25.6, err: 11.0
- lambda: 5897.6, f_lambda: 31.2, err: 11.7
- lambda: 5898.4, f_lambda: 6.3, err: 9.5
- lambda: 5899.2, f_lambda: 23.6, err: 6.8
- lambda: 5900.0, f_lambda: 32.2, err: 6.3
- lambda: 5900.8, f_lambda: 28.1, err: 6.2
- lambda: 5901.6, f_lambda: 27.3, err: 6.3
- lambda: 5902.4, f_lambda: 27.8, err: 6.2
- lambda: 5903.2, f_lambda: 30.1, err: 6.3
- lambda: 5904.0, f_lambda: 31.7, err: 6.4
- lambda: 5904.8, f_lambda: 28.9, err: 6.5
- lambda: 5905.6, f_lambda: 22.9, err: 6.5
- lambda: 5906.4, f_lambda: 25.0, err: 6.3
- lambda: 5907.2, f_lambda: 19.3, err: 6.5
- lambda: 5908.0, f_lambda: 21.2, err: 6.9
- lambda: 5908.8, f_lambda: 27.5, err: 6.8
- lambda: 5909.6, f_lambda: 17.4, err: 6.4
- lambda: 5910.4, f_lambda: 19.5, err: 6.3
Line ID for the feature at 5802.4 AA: C III] 1909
